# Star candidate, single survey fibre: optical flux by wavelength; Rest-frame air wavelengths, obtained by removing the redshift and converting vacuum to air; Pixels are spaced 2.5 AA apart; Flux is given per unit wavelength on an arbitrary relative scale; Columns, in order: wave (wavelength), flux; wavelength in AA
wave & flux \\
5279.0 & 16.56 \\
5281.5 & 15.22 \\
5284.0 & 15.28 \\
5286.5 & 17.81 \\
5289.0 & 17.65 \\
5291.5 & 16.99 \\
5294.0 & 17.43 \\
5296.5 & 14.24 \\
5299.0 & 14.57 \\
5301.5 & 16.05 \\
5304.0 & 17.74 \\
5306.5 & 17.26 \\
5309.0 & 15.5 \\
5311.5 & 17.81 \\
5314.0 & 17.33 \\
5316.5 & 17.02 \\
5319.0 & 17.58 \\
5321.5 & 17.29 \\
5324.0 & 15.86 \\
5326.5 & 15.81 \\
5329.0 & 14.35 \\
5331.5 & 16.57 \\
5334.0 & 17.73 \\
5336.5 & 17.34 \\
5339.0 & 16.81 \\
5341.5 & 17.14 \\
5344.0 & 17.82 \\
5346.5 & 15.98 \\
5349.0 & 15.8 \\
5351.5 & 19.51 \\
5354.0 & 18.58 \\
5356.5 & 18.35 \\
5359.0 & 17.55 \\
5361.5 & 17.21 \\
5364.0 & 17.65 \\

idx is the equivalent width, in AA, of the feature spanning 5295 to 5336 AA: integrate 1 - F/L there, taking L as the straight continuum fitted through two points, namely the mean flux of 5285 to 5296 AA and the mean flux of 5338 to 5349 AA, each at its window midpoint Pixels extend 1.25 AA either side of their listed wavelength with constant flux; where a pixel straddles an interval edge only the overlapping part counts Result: 1.4 AA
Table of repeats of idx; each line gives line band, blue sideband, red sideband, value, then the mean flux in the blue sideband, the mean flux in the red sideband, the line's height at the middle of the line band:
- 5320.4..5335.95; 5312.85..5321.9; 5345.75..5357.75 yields 1.0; 17.3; 17.7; 17.4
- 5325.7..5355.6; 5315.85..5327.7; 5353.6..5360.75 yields 0.8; 16.7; 18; 17.4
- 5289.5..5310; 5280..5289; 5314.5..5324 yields 0.5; 16.3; 17.1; 16.7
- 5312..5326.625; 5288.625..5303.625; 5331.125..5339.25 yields -0.1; 16.2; 17.2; 16.8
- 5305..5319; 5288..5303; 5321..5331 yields -1.0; 16.2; 15.8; 15.9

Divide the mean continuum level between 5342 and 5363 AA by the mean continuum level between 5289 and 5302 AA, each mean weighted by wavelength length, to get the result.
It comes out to 1.1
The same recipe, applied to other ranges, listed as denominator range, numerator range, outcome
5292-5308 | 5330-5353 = 1.06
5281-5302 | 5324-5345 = 1.03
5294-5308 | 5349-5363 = 1.12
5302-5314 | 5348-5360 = 1.06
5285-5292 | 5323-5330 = 0.88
